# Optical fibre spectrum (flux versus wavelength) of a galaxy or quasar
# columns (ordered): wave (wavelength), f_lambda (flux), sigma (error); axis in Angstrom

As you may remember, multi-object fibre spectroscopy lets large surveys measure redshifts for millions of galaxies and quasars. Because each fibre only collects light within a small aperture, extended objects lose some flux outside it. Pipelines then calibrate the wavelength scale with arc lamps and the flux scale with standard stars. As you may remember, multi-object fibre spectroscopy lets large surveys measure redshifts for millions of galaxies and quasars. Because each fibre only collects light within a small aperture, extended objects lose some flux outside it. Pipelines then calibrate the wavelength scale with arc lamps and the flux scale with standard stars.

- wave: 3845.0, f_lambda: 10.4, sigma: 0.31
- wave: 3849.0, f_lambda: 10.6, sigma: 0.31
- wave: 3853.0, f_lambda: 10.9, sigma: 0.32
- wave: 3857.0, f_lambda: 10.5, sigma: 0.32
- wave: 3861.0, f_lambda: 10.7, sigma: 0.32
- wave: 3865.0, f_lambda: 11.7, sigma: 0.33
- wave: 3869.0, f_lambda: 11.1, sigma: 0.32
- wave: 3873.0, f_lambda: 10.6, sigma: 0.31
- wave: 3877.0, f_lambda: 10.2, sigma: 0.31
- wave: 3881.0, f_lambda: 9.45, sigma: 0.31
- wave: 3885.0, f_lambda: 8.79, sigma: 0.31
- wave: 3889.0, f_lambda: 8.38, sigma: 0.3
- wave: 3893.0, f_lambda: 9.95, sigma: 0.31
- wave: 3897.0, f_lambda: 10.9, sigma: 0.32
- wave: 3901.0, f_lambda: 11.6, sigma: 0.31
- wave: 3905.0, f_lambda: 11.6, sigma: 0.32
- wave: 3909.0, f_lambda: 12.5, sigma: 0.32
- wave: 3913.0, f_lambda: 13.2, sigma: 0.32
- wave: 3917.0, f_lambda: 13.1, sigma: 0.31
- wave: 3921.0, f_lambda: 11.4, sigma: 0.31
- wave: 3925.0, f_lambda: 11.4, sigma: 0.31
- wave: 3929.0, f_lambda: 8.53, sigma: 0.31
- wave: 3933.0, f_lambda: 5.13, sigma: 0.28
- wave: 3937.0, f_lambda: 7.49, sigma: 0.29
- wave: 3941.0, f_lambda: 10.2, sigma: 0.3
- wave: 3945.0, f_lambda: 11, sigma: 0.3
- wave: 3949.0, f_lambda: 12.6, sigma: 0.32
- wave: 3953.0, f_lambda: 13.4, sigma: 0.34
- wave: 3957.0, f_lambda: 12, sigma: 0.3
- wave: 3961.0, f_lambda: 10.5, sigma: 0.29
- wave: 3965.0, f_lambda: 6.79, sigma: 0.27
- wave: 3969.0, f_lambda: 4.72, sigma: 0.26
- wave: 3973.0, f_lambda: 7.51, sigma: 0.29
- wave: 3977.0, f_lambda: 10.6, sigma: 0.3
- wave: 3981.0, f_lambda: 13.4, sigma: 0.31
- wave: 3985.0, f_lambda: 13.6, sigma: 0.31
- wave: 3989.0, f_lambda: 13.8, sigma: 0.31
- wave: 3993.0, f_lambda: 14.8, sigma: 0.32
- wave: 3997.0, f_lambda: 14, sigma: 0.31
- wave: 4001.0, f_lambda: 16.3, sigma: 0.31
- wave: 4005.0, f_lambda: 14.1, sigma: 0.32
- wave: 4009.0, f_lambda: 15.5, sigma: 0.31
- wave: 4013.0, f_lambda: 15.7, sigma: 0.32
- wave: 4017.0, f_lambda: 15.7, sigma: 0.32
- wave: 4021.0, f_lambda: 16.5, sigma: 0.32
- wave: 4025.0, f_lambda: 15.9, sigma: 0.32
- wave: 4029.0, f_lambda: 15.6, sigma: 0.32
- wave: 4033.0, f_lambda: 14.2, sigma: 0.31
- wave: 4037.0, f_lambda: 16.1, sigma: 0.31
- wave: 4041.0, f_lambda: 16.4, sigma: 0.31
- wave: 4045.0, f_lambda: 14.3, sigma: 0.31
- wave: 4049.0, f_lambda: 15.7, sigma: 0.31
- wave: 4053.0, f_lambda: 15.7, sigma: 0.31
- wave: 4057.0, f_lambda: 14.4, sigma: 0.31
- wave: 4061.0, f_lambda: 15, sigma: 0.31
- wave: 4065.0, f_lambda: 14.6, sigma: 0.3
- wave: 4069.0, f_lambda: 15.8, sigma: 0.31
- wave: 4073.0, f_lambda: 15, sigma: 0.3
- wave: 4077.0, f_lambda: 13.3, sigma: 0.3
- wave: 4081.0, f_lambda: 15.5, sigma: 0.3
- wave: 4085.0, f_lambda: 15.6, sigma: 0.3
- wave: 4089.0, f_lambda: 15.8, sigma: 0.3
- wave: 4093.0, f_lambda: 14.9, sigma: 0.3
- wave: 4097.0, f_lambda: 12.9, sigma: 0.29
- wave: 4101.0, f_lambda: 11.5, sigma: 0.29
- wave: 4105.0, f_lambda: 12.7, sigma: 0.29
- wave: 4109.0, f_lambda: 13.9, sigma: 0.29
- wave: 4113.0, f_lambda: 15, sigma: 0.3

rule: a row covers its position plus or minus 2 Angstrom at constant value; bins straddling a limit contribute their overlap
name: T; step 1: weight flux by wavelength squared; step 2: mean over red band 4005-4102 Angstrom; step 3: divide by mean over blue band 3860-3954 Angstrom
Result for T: 1.5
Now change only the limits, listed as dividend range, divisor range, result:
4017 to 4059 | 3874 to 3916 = 1.55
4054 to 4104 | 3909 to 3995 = 1.44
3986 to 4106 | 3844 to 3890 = 1.58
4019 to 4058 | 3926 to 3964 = 1.62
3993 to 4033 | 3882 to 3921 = 1.47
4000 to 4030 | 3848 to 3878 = 1.56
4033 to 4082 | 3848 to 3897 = 1.62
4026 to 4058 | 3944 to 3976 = 1.63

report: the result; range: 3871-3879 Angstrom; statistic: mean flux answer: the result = 10.4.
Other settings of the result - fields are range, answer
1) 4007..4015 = 15.6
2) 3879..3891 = 8.87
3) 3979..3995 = 13.9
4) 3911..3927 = 12.3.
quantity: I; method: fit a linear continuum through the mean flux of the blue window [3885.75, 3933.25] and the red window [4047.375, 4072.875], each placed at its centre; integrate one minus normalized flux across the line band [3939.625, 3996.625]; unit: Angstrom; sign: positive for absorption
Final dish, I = 6.2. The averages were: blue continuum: 10.8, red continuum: 15.2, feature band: 11.2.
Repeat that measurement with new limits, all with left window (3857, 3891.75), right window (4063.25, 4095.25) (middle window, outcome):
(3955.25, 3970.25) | 4.4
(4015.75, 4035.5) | -2.6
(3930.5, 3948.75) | 4.5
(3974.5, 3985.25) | 0.5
